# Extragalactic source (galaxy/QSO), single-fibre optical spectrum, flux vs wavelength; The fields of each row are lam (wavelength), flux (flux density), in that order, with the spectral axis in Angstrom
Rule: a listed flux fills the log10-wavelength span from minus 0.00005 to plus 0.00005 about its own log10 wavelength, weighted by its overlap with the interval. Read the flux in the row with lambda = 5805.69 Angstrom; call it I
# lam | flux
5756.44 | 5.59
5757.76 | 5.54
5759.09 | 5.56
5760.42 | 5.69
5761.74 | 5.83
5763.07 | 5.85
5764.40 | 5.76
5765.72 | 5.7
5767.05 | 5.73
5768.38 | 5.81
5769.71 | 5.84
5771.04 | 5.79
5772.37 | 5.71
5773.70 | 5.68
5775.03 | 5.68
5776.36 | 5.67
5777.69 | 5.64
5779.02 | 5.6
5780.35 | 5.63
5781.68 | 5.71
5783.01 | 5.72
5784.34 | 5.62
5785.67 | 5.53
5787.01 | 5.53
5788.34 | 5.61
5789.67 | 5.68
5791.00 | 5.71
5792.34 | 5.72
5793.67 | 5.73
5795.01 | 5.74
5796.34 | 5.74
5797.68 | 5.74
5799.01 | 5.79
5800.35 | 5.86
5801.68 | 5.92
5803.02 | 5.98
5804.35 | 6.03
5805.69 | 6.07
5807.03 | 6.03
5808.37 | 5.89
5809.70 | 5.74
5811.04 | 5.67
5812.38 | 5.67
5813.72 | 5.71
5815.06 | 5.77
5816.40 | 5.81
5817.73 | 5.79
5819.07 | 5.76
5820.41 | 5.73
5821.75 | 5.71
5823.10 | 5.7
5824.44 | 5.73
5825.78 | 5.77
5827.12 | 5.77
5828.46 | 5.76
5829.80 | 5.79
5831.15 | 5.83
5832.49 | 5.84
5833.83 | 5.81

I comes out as 6.07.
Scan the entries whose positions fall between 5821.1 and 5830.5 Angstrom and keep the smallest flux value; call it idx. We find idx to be 5.7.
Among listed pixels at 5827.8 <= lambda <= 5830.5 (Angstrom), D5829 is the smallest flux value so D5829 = 5.76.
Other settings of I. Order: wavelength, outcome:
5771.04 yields 5.79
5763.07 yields 5.85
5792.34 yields 5.72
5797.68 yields 5.74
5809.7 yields 5.74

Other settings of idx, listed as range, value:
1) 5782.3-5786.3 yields 5.53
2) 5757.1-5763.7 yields 5.54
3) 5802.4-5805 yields 5.98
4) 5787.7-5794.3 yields 5.61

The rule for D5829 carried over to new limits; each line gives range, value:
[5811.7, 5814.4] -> 5.67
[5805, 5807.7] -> 6.03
